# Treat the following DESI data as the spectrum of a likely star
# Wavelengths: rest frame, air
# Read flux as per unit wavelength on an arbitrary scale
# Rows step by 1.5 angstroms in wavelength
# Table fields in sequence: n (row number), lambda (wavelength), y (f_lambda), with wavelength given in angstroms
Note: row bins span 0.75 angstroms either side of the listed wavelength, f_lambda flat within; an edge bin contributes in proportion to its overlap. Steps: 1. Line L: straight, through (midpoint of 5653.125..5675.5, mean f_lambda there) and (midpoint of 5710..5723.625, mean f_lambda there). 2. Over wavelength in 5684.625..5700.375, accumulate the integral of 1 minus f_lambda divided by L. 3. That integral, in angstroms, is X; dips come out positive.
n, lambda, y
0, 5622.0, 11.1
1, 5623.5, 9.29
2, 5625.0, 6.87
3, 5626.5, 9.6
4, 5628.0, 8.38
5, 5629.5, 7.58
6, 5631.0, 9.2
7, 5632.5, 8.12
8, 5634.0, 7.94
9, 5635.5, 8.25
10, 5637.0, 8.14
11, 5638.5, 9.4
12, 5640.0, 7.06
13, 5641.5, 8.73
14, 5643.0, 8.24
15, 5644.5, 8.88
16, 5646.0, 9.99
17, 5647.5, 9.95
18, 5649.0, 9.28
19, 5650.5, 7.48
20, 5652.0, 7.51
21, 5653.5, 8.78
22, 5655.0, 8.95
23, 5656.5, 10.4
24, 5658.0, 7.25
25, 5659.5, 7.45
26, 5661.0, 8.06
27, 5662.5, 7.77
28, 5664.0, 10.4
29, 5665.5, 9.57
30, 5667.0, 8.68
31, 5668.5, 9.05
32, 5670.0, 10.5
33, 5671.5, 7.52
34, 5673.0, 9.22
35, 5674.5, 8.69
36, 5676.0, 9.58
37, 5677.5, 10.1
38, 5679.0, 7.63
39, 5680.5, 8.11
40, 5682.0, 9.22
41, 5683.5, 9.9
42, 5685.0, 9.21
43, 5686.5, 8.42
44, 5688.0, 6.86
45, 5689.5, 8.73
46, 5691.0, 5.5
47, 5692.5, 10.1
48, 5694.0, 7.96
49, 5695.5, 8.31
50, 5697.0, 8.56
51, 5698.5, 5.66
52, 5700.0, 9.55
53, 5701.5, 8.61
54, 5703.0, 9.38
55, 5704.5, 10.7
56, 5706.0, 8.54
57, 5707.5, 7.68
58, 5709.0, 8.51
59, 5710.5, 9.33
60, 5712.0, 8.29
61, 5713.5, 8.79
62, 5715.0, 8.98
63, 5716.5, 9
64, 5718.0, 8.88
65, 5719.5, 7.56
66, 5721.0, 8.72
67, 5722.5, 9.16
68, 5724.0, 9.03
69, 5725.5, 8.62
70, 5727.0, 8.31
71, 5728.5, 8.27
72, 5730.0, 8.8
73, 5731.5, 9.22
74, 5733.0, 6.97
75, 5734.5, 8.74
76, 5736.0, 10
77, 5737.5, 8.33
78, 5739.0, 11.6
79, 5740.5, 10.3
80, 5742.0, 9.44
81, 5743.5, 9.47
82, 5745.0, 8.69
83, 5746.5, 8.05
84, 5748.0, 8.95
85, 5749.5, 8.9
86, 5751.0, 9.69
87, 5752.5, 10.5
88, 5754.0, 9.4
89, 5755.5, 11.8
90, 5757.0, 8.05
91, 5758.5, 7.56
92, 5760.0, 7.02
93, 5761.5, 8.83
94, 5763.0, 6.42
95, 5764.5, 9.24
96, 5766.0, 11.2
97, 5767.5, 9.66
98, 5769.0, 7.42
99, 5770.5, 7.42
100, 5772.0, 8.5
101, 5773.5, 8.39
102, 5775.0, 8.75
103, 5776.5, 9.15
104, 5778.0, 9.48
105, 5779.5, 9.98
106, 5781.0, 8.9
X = 1.4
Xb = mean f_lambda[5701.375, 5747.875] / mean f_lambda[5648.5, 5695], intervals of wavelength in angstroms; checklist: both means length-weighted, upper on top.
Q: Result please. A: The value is 1.0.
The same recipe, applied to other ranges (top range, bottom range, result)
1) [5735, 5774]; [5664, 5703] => 1.04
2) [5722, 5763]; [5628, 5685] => 1.03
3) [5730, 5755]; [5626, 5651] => 1.08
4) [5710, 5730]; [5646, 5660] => 1.00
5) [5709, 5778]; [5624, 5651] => 1.04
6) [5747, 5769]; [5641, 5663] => 1.05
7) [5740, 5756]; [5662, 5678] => 1.03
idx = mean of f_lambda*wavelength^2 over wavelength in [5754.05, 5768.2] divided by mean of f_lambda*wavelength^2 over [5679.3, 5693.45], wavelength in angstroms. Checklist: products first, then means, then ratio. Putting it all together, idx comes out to 1.1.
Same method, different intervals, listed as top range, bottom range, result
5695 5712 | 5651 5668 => 1.02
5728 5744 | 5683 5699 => 1.15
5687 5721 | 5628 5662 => 1.02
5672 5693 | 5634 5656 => 1.02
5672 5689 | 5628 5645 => 1.07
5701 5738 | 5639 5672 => 1.03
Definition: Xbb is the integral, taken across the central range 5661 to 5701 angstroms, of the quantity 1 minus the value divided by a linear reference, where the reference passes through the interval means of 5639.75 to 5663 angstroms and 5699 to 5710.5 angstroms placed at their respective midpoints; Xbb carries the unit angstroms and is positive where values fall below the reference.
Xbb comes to 0.5 angstroms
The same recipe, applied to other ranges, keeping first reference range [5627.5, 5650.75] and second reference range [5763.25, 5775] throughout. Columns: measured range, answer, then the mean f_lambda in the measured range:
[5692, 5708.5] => 0.0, 8.62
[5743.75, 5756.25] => -1.1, 9.5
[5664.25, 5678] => -1.0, 9.24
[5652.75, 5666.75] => -0.2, 8.73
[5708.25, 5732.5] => -0.1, 8.7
